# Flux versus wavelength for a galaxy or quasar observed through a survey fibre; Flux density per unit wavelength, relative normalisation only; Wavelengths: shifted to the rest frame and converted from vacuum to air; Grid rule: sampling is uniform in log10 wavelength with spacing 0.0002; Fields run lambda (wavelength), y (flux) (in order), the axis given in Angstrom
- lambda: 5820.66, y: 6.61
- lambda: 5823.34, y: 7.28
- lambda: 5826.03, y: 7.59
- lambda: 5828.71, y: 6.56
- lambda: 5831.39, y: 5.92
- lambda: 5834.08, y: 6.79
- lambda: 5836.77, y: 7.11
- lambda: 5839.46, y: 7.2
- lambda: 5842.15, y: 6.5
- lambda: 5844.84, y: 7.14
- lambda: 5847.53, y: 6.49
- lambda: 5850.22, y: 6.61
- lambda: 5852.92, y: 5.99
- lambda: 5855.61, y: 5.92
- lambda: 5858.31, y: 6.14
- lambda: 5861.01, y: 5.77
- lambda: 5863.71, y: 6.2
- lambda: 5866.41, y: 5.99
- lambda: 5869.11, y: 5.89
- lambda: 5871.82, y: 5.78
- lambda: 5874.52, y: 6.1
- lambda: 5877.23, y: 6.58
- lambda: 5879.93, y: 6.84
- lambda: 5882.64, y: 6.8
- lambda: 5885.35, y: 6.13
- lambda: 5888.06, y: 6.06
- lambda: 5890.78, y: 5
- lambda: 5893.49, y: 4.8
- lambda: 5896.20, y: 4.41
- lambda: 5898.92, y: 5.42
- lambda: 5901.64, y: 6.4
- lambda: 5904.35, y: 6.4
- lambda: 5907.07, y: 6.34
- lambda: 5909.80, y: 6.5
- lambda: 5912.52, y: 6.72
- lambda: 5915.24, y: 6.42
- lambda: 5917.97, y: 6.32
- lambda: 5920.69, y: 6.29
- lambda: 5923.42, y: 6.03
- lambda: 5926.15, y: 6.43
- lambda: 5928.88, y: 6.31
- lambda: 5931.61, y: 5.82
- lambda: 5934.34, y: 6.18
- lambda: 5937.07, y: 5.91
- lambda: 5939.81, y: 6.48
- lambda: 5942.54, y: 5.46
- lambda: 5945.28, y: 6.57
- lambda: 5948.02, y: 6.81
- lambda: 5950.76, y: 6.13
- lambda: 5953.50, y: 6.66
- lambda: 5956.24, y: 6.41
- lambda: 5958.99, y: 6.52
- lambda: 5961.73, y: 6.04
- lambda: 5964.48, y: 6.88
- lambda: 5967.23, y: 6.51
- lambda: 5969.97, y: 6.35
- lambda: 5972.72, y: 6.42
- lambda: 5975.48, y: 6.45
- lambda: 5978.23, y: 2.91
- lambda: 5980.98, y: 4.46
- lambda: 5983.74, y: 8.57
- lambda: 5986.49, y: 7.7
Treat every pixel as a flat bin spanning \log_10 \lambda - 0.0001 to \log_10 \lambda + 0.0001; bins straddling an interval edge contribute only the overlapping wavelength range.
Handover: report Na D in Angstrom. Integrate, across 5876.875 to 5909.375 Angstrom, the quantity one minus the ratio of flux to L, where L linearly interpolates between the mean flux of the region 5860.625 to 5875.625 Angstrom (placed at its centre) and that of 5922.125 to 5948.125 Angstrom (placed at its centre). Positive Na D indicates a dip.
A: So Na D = 0.6 Angstrom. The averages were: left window 5.96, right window 6.17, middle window 5.93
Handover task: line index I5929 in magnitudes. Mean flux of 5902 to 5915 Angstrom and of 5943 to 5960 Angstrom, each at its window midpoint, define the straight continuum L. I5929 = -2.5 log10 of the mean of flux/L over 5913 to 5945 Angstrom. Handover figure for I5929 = 0.05 mag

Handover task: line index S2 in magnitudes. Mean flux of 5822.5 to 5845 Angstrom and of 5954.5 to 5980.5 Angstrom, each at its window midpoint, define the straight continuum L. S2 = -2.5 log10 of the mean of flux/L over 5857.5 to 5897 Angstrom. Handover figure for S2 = 0.12 mag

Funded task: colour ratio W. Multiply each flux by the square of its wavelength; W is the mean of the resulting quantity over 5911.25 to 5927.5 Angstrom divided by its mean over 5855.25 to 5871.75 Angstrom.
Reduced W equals 1.09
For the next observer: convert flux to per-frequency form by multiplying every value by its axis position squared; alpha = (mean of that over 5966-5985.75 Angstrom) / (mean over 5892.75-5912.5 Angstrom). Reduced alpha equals 1.1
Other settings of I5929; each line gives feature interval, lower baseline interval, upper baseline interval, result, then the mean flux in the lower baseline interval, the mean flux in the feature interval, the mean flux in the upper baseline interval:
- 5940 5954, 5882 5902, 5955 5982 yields -0.09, 5.54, 6.32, 5.91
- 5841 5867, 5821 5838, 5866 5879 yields 0.02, 6.86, 6.28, 6.1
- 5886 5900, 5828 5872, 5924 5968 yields 0.22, 6.36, 5.18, 6.31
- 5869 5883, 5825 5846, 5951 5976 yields 0.06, 6.84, 6.34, 6.46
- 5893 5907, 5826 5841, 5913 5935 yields 0.14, 6.79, 5.61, 6.25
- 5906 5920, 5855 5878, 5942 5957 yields -0.04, 6.03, 6.45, 6.39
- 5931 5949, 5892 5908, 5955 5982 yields -0.07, 5.61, 6.18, 5.91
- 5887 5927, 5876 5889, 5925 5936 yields 0.06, 6.5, 5.96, 6.18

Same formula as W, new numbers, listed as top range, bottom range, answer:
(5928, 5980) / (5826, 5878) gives 1.00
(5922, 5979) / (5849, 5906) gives 1.06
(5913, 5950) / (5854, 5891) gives 1.04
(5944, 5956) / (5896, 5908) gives 1.12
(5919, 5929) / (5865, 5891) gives 1.03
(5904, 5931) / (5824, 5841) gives 0.95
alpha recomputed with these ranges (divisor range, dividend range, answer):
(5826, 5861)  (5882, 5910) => 0.90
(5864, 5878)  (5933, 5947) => 1.04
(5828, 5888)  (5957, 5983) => 0.96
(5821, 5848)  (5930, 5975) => 0.96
